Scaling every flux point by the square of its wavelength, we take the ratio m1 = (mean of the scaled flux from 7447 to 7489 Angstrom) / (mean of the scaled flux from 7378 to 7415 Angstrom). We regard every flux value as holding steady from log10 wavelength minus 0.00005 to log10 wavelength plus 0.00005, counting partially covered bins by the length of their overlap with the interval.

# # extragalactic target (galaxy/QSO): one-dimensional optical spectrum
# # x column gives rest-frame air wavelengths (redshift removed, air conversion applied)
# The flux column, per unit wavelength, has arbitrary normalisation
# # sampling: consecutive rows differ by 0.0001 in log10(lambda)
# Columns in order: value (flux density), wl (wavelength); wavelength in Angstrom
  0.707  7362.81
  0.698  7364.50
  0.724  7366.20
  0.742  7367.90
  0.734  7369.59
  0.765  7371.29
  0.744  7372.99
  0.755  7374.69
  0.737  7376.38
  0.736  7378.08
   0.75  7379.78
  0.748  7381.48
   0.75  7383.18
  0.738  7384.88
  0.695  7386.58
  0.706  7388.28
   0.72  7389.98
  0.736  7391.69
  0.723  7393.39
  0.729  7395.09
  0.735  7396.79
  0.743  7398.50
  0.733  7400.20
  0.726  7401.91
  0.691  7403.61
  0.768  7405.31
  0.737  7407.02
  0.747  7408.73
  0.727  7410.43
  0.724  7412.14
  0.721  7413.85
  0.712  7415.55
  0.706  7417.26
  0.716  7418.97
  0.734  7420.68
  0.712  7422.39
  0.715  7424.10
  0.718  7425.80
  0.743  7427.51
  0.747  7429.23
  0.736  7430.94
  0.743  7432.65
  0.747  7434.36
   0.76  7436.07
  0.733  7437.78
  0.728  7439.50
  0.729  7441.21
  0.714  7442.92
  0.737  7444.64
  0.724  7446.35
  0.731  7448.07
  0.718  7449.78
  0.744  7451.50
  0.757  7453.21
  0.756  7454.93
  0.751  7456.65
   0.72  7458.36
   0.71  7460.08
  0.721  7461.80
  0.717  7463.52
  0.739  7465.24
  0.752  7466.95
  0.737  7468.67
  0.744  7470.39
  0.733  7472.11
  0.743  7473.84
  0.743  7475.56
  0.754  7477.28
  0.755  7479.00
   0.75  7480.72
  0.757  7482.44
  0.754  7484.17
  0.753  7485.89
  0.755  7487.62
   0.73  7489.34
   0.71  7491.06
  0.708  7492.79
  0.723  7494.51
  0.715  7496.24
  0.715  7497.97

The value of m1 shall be 1.0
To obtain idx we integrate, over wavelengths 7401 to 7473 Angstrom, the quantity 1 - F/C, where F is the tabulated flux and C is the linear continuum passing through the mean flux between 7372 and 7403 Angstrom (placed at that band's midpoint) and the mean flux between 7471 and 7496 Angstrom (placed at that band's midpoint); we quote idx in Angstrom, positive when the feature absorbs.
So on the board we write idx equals 0.5 Angstrom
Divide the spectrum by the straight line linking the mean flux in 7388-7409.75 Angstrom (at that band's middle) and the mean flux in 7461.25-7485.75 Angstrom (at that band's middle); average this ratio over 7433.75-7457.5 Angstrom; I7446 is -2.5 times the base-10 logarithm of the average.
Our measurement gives 0.00 mag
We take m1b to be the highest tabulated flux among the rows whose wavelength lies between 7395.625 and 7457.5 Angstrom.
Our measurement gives 0.768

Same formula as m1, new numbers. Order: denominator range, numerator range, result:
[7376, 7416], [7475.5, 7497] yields 1.04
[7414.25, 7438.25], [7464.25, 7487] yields 1.04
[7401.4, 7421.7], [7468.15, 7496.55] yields 1.04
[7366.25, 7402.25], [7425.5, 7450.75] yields 1.01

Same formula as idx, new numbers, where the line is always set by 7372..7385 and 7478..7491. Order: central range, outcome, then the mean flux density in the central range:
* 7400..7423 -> 0.7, 0.725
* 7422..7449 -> 0.5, 0.733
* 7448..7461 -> 0.2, 0.736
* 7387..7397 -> 0.3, 0.723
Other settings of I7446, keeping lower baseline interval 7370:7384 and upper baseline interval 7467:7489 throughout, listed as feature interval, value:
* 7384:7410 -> 0.03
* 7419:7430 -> 0.03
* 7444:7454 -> 0.02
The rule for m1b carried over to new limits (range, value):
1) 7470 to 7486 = 0.757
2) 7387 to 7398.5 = 0.743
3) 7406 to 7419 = 0.747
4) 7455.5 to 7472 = 0.752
